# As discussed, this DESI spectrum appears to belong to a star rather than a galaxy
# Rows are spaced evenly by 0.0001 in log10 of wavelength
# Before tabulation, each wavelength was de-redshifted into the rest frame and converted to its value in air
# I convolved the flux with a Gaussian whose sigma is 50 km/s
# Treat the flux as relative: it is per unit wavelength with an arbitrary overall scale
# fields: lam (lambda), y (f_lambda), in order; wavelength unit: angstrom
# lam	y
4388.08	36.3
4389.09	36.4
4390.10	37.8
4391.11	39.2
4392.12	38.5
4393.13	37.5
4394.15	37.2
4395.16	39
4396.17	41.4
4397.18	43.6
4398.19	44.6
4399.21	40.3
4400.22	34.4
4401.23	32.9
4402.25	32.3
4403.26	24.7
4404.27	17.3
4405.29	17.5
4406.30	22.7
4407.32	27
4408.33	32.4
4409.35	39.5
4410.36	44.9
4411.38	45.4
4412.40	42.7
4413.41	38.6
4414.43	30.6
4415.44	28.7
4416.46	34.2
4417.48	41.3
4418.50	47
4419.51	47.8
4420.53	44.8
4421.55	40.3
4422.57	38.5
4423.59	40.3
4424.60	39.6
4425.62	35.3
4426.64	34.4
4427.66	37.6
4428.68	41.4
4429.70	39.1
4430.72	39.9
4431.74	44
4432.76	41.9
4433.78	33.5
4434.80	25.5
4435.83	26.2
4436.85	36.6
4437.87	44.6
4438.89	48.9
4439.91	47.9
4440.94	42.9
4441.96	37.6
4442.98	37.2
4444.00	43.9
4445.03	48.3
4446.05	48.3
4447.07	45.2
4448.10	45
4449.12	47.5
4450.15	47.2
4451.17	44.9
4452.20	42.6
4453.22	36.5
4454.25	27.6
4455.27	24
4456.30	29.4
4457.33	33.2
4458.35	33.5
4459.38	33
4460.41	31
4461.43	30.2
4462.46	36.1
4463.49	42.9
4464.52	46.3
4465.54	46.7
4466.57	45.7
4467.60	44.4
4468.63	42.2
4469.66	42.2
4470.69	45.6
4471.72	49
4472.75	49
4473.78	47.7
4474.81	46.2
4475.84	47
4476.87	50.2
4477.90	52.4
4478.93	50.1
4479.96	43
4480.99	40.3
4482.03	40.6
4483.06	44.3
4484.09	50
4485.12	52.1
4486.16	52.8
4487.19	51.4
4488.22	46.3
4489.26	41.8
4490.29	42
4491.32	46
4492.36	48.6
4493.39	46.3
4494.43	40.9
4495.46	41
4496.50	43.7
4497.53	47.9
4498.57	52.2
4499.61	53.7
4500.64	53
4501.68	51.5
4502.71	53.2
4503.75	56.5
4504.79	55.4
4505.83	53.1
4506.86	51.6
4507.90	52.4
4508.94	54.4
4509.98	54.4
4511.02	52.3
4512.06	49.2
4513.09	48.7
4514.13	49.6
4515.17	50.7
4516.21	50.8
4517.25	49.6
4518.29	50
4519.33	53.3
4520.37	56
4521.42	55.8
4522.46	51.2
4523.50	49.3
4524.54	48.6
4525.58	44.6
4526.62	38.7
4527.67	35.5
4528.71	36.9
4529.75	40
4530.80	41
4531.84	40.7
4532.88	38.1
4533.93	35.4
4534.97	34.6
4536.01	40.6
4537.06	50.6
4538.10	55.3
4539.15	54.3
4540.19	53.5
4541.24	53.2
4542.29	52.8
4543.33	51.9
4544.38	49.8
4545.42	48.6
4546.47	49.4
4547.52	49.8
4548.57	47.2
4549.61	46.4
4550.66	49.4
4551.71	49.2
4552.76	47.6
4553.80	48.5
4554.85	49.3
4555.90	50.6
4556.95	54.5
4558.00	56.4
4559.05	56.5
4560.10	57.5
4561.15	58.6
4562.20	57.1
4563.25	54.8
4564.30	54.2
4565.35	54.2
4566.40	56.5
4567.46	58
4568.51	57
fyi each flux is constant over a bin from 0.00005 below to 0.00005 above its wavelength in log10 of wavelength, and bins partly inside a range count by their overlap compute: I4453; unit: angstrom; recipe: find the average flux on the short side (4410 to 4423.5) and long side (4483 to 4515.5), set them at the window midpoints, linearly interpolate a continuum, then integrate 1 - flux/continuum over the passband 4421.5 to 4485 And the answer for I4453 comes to 4.73 angstrom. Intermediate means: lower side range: 40.3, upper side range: 49.7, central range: 41.2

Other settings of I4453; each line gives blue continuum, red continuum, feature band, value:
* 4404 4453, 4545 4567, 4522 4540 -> 2.26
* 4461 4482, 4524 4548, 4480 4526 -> -4.42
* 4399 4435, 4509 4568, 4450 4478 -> 0.47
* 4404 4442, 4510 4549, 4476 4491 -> -1.30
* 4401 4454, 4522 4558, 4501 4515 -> -2.54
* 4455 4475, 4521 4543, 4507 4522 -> -2.74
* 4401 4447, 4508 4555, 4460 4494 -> -1.97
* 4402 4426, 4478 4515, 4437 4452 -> -1.54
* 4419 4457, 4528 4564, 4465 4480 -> -1.46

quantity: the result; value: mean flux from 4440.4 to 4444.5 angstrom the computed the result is 40.4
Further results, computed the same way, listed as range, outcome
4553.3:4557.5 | 50.7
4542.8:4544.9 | 51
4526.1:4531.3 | 38.4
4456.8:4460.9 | 32.6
